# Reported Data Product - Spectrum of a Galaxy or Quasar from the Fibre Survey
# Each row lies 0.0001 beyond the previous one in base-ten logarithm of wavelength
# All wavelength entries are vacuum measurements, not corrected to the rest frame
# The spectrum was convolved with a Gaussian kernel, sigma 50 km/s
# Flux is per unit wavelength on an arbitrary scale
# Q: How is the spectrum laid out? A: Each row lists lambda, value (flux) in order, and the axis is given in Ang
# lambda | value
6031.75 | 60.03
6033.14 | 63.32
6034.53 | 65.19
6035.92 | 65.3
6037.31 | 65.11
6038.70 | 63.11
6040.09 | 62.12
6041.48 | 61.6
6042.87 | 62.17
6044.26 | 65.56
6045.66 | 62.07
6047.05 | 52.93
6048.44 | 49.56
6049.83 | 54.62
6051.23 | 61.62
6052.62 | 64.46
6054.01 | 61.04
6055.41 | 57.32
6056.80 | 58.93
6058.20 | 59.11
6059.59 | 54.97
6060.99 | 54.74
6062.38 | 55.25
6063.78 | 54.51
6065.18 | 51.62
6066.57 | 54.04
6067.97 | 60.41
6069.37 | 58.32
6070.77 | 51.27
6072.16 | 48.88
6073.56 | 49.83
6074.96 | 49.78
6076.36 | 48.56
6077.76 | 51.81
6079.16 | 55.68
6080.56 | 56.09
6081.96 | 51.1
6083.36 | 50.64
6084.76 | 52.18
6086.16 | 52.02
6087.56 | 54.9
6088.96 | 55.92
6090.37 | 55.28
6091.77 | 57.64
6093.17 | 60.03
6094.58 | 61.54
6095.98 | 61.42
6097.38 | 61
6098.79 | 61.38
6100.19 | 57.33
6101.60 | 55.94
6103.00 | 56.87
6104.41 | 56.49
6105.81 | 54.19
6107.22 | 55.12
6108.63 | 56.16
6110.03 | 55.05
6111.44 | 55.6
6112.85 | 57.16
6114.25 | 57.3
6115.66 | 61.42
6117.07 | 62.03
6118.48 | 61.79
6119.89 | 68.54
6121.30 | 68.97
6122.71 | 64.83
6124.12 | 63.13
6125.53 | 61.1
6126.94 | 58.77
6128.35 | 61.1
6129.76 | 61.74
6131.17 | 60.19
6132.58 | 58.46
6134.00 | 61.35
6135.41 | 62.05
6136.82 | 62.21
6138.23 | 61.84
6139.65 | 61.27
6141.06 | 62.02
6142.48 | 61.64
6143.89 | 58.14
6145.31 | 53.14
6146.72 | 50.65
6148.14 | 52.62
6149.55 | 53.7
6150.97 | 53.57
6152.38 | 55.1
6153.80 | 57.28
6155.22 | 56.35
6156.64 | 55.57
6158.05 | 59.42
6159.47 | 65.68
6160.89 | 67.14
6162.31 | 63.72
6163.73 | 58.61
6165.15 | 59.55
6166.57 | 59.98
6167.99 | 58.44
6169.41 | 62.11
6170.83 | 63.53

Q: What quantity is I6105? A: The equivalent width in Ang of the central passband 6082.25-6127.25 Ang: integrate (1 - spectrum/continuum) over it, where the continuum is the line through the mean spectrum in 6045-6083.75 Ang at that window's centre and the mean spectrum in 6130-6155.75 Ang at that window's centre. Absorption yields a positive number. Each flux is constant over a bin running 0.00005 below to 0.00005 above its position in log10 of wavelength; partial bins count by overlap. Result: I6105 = -1.51 Ang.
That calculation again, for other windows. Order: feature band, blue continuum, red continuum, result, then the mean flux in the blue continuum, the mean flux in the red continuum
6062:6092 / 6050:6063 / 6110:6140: 3.0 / 58.5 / 61.3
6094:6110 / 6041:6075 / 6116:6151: 0.3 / 56.7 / 60.3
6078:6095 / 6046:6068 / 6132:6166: 0.7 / 56.6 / 58.8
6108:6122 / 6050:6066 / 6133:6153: -0.7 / 57.5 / 57.8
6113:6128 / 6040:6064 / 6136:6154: -1.3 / 58.5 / 57.2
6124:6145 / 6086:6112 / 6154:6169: -0.6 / 57.2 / 60.4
